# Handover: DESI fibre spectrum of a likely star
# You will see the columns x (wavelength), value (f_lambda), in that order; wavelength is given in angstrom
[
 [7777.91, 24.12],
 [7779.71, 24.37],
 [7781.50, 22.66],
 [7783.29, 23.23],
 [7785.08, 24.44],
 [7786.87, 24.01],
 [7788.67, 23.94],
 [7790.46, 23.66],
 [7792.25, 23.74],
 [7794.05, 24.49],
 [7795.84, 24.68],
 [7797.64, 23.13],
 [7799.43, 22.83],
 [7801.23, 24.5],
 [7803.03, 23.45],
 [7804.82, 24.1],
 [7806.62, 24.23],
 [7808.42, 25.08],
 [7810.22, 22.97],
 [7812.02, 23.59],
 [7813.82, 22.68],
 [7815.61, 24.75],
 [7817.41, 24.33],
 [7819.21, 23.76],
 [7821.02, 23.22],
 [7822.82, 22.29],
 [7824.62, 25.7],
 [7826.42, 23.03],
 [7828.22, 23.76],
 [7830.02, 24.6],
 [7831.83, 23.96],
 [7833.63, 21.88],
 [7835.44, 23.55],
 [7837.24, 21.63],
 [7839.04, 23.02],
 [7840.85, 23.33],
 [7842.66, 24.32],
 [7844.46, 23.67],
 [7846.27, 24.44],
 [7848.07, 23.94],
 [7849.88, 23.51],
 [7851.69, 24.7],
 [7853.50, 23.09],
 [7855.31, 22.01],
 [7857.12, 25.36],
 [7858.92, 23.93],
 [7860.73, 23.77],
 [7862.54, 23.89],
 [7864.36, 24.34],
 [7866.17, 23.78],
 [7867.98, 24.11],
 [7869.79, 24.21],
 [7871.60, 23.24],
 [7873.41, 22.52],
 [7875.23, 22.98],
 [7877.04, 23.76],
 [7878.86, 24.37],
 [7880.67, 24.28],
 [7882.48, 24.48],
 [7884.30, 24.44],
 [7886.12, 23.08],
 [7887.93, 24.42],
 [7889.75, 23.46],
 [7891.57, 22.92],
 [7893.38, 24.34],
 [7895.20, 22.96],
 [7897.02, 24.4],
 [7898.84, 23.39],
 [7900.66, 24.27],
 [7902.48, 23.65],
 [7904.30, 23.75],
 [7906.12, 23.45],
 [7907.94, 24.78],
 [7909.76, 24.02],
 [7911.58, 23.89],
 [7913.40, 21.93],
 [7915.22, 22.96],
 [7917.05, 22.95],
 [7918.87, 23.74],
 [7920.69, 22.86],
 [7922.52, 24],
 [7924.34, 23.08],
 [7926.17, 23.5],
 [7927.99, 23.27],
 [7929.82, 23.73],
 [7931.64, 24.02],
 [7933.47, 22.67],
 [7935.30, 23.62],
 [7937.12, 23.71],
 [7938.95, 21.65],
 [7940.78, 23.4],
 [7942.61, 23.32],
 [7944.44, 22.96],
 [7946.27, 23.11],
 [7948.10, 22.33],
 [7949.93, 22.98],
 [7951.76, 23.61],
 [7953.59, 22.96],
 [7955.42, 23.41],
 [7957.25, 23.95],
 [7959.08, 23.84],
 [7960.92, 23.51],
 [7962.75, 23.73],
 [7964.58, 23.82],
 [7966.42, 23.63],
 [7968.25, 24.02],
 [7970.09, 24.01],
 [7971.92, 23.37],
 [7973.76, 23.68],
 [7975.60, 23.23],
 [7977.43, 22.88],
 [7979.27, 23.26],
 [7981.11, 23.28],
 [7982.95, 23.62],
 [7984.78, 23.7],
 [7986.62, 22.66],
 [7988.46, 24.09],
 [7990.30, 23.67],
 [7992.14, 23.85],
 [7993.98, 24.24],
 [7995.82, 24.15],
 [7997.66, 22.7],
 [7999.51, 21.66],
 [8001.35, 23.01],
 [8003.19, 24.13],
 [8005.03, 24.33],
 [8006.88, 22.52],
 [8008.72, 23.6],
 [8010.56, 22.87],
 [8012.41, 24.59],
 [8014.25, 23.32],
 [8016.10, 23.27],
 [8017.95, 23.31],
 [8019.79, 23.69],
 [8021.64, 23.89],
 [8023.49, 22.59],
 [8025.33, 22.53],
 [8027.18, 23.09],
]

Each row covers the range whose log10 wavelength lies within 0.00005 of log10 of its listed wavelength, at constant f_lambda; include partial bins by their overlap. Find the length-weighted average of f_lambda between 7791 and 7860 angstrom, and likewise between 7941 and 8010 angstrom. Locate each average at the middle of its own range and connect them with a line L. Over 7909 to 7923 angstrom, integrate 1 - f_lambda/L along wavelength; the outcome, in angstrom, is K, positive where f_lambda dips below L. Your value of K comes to 0.2 angstrom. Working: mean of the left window 23.7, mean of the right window 23.4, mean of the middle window 23.3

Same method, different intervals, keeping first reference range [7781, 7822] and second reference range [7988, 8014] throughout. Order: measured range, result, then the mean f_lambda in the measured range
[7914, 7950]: 0.7 angstrom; 23.2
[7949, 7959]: 0.1 angstrom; 23.4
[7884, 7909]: -0.1 angstrom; 23.8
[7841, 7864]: -0.1 angstrom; 23.9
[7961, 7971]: -0.1 angstrom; 23.8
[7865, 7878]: 0.1 angstrom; 23.5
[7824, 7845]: 0.2 angstrom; 23.5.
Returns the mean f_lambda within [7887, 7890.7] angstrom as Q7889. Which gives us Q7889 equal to 23.9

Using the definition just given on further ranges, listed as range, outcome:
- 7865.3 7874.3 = 23.6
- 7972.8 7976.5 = 23.4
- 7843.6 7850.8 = 23.9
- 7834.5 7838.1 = 22.6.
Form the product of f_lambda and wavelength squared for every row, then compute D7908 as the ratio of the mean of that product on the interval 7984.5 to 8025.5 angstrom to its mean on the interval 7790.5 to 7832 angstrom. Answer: 1.03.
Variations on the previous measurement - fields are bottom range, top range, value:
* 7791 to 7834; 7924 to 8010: 1.02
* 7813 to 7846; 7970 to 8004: 1.03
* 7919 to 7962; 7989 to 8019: 1.02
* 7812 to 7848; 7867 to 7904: 1.02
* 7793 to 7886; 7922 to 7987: 1.01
